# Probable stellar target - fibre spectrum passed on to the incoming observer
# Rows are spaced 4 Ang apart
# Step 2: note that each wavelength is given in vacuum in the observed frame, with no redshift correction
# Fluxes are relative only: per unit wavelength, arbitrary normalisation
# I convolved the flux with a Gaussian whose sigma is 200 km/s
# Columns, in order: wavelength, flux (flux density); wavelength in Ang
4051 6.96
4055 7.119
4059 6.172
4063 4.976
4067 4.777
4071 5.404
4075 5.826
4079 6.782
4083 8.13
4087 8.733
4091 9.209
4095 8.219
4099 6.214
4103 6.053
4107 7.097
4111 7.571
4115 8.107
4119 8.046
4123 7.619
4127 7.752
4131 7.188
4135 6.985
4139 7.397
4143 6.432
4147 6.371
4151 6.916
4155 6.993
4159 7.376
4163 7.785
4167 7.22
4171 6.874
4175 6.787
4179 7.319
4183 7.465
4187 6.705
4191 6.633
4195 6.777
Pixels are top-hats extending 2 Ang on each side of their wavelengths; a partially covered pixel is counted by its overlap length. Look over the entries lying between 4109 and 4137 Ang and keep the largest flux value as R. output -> 8.107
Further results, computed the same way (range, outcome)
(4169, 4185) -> 7.465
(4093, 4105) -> 8.219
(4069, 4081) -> 6.782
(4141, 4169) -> 7.785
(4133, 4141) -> 7.397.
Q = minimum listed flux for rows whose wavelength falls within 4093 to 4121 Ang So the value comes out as 6.053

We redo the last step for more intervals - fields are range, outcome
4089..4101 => 6.214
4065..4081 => 4.777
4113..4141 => 6.985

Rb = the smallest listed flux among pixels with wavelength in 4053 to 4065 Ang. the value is 4.976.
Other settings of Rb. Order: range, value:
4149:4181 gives 6.787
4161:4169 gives 7.22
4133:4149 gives 6.371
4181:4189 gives 6.705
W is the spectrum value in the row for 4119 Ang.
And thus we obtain 8.046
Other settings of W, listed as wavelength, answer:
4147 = 6.371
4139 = 7.397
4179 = 7.319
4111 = 7.571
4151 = 6.916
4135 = 6.985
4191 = 6.633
